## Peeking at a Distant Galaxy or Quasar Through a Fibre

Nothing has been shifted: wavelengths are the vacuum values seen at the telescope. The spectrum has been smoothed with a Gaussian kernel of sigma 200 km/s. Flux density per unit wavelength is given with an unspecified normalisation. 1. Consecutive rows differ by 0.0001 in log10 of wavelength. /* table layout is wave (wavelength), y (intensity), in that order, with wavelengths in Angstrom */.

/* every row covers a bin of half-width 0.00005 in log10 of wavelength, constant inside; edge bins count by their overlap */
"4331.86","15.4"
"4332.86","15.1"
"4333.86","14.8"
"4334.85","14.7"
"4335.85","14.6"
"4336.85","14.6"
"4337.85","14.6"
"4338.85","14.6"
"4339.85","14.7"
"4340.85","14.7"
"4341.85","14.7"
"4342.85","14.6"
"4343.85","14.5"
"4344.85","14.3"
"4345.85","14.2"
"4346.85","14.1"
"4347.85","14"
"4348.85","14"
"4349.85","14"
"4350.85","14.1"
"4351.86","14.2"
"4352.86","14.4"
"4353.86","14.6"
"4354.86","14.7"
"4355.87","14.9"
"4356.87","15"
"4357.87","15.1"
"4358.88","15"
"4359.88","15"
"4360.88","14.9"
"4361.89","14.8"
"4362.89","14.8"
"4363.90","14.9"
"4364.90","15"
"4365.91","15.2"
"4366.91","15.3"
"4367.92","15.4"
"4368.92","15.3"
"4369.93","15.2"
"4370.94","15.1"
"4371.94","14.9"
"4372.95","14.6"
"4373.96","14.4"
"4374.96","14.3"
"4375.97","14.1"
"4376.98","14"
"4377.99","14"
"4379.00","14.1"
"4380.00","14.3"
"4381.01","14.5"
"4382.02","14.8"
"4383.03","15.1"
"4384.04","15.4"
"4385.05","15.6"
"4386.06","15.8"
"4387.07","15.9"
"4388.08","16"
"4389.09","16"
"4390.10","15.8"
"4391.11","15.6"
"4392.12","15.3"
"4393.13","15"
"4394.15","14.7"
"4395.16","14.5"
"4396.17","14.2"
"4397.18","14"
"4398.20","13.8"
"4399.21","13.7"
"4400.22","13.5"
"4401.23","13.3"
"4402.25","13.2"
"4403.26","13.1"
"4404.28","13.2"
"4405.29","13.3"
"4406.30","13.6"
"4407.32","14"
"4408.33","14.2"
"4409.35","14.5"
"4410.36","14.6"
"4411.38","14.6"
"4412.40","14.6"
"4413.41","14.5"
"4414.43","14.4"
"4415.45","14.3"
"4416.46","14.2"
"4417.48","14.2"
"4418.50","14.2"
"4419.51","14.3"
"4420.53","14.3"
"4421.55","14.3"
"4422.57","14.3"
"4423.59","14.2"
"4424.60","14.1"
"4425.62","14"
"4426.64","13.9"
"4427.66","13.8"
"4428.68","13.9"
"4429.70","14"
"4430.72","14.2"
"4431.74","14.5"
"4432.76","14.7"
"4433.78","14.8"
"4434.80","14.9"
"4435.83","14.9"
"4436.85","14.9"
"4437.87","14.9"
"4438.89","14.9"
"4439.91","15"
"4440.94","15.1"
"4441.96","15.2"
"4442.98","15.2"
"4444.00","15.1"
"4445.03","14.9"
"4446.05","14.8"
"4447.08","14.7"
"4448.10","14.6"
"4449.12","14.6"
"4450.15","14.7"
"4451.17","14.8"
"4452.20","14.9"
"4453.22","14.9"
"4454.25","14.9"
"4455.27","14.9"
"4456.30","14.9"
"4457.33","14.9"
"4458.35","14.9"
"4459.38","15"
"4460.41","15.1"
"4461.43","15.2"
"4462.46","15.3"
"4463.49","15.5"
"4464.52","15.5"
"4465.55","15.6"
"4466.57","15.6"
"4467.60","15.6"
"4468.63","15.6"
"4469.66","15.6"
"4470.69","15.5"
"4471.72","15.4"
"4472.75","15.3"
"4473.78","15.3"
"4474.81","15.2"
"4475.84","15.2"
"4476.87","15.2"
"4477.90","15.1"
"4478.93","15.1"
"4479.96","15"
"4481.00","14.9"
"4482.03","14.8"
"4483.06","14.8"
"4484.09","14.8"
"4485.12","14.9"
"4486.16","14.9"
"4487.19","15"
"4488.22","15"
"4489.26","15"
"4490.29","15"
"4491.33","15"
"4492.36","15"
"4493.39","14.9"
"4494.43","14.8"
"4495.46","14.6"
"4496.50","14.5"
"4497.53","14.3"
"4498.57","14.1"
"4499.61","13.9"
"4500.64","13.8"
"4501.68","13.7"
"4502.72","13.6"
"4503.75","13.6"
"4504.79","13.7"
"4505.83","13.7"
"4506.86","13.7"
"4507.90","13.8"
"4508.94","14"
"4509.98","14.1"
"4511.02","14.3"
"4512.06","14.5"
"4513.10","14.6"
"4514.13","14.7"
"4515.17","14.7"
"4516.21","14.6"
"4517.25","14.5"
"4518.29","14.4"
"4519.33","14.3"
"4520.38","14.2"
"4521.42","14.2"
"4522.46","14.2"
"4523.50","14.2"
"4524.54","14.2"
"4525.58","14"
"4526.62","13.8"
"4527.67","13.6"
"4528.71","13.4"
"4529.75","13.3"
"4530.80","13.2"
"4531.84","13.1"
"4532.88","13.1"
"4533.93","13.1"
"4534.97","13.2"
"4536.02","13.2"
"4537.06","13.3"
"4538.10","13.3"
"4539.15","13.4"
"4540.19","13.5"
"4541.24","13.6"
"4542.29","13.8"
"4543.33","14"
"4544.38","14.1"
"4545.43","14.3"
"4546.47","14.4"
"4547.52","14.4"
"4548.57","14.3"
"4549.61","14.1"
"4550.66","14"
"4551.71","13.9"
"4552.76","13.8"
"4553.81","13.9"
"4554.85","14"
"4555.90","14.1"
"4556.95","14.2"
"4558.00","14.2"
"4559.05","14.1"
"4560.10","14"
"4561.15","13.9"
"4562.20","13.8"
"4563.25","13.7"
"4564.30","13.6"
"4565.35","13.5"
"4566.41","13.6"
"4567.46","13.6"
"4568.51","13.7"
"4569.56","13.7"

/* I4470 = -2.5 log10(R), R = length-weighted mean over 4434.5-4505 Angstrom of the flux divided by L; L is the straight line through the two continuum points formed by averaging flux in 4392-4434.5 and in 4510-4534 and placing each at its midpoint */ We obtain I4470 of -0.06 mag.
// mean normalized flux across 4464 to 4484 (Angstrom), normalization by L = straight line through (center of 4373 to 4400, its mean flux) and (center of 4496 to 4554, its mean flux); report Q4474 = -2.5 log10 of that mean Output -0.076 mag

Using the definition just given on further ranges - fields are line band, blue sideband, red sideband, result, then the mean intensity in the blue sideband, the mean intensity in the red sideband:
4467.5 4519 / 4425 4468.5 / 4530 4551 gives -0.029 mag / 14.9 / 13.7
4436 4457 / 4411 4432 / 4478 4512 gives -0.044 mag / 14.2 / 14.5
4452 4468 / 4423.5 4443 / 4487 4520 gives -0.051 mag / 14.6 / 14.3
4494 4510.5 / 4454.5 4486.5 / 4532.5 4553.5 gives 0.043 mag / 15.2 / 13.7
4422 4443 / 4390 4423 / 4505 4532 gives -0.027 mag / 14.2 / 14.1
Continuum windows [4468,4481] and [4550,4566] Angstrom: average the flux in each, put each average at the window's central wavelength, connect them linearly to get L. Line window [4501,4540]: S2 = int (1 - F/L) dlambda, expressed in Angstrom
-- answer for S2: 1.81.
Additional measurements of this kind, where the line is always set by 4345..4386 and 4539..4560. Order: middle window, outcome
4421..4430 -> 0.26 Angstrom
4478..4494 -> -0.78 Angstrom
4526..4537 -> 0.61 Angstrom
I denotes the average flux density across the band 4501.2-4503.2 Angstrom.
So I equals 13.6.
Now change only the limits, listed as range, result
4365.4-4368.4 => 15.3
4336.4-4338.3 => 14.6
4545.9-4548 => 14.4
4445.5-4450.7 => 14.7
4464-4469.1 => 15.6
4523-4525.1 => 14.2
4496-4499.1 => 14.3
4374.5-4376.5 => 14.2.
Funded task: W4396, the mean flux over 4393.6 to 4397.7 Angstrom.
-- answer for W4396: 14.3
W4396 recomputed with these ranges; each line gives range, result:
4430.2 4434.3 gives 14.6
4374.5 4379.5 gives 14.1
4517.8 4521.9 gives 14.2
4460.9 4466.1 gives 15.4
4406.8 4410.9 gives 14.3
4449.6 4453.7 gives 14.8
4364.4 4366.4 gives 15.1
